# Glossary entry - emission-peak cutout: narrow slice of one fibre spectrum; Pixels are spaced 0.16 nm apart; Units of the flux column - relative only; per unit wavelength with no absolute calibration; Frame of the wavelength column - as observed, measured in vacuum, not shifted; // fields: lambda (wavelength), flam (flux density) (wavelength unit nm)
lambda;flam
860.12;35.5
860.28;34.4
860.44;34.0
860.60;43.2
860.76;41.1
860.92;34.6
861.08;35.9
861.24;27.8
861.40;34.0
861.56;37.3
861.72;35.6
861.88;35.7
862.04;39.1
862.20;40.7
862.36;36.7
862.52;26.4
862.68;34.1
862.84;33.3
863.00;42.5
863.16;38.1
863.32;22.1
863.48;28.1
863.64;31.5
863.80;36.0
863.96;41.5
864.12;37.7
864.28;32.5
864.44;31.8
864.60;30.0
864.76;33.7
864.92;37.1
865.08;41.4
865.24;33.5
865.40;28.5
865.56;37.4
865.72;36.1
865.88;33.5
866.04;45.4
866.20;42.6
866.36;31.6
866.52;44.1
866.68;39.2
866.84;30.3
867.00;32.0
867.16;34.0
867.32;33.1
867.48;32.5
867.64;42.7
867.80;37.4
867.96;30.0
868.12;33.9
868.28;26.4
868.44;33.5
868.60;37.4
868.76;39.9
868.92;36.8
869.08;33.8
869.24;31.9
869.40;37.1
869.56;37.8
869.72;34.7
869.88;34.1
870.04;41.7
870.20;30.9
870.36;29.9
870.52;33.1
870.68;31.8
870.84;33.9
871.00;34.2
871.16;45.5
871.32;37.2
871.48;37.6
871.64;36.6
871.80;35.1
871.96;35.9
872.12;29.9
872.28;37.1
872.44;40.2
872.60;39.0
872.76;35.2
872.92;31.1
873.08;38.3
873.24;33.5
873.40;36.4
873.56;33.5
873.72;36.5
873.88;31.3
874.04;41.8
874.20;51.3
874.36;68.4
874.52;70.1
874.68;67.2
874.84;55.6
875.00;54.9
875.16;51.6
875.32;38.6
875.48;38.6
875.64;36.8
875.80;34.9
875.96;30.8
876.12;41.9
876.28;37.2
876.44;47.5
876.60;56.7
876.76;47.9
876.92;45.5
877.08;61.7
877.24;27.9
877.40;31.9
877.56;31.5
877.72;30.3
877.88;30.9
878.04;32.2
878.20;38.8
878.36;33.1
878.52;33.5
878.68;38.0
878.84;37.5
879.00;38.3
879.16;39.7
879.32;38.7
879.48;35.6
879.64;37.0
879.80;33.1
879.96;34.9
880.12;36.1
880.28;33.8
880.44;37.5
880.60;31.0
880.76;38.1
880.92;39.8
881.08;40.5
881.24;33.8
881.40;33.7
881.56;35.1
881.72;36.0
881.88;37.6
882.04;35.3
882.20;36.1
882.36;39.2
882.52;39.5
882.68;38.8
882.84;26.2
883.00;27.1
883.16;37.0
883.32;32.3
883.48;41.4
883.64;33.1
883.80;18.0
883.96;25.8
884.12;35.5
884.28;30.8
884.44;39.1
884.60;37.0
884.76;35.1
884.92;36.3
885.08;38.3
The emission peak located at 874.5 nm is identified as [S II] 6716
